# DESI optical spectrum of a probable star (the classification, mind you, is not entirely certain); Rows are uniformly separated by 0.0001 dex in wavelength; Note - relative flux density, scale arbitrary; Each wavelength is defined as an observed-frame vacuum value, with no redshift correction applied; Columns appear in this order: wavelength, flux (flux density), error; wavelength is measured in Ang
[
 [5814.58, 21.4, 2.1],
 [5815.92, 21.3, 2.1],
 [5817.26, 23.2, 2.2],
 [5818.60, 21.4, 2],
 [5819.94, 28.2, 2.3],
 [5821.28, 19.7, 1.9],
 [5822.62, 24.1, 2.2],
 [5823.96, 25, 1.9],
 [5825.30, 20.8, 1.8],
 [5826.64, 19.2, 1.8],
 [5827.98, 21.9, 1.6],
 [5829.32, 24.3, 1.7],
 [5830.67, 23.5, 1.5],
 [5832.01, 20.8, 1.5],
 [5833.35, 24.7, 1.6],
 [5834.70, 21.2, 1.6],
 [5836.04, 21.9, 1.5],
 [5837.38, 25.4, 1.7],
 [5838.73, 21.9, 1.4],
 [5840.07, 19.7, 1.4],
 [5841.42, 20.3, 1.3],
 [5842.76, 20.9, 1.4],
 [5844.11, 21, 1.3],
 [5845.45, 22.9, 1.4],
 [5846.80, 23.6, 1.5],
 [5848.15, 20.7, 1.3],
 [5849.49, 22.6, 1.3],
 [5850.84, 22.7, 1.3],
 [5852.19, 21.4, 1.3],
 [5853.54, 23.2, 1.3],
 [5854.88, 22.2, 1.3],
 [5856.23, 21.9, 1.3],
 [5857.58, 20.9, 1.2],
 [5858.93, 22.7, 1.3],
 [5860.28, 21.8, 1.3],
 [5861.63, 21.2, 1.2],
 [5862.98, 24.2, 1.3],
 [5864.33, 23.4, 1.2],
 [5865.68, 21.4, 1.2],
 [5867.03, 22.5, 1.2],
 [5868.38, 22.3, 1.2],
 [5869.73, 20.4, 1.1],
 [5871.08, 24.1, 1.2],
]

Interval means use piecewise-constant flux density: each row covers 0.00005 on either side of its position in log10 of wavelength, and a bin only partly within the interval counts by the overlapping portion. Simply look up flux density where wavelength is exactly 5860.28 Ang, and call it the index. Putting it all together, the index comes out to 21.8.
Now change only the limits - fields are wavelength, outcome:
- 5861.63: 21.2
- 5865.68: 21.4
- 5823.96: 25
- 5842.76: 20.9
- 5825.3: 20.8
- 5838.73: 21.9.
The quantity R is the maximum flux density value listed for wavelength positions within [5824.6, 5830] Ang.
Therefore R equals 24.3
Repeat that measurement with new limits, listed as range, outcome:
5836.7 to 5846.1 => 25.4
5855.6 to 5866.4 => 24.2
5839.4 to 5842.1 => 20.3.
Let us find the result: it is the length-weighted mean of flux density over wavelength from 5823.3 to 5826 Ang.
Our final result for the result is 22.9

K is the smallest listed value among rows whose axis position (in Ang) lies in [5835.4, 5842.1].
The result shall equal 19.7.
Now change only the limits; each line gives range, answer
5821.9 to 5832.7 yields 19.2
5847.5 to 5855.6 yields 20.7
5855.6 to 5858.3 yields 20.9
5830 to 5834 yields 20.8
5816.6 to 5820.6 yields 21.4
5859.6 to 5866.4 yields 21.2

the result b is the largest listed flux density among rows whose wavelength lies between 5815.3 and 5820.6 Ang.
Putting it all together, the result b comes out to 28.2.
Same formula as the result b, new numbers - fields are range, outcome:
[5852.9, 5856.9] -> 23.2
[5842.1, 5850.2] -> 23.6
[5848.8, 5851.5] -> 22.7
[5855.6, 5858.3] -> 21.9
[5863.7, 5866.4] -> 23.4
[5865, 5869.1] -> 22.5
